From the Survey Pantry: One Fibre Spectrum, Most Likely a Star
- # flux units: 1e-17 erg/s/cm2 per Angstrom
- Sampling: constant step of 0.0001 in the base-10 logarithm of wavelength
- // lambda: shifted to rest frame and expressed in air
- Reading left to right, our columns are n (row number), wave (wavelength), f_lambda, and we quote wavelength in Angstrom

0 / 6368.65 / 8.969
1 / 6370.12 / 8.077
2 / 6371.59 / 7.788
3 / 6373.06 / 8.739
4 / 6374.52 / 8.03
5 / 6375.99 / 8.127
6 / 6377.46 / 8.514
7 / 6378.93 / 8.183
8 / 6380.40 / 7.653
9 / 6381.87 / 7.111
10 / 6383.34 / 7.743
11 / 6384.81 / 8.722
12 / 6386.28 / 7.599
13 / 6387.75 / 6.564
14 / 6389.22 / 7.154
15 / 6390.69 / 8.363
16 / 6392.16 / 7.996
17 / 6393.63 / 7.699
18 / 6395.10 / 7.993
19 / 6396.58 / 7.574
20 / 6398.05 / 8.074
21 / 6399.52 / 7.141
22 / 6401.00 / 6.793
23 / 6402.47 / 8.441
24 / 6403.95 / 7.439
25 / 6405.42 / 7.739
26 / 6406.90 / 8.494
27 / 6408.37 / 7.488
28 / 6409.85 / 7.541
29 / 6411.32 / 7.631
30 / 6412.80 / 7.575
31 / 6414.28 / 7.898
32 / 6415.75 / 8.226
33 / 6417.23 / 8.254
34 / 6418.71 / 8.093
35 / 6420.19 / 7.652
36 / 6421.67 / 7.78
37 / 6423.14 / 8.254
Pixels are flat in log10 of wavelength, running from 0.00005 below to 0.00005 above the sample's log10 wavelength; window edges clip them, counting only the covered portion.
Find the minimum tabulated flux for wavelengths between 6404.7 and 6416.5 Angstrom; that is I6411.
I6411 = 7.488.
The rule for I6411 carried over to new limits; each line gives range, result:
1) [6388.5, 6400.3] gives 7.141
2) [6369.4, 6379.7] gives 7.788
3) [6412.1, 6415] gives 7.575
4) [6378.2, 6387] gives 7.111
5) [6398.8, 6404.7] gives 6.793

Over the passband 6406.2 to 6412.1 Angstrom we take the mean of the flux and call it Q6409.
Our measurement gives 7.79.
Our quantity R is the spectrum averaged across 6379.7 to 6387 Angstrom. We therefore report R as 7.77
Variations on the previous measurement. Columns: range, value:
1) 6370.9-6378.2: 8.24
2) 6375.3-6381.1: 8.12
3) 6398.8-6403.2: 7.45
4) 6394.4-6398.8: 7.88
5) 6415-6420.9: 8.06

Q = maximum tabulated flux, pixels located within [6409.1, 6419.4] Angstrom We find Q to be 8.254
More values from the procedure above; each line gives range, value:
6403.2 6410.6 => 8.494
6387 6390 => 7.154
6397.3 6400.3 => 8.074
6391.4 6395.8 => 7.996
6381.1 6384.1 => 7.743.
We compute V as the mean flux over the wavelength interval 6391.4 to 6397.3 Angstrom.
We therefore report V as 7.82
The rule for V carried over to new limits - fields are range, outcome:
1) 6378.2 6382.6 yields 7.65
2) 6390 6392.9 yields 8.19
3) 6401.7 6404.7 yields 7.93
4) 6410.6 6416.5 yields 7.83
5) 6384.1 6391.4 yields 7.68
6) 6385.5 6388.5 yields 7.11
